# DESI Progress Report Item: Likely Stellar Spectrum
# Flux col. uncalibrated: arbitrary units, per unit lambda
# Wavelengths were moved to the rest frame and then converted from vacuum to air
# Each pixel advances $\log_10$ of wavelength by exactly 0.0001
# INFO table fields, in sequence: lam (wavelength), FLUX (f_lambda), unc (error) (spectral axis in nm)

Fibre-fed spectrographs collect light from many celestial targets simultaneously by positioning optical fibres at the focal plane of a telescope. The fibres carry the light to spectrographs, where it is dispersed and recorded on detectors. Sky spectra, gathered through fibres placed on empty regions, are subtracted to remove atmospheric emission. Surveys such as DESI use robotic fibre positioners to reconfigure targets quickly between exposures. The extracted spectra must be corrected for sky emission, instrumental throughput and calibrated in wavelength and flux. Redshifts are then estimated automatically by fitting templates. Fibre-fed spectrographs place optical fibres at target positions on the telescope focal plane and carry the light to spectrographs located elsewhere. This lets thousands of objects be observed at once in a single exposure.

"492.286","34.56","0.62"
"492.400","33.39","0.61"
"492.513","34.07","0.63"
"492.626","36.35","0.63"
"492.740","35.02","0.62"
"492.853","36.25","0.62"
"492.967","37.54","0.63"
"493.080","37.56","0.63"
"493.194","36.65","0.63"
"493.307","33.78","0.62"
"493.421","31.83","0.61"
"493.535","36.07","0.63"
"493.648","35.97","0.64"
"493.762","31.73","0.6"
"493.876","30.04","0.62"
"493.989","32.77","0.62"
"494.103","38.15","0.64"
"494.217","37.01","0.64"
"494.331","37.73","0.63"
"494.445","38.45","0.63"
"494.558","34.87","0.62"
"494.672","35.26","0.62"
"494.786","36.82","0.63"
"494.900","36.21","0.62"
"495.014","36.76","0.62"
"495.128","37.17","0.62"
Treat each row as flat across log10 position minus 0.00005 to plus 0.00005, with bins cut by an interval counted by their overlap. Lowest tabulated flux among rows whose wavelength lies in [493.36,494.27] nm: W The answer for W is 30.04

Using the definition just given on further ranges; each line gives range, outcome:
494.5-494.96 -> 34.87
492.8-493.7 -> 31.83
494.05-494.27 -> 37.01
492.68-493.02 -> 35.02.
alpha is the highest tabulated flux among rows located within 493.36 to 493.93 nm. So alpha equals 36.07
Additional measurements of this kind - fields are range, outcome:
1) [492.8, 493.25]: 37.56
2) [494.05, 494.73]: 38.45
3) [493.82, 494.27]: 38.15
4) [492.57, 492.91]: 36.35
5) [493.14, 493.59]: 36.65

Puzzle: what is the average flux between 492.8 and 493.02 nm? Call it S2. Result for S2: 36.8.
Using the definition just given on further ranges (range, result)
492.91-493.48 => 35.5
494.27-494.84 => 36.6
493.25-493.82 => 33.9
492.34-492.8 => 34.7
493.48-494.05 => 33.4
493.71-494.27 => 33.9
